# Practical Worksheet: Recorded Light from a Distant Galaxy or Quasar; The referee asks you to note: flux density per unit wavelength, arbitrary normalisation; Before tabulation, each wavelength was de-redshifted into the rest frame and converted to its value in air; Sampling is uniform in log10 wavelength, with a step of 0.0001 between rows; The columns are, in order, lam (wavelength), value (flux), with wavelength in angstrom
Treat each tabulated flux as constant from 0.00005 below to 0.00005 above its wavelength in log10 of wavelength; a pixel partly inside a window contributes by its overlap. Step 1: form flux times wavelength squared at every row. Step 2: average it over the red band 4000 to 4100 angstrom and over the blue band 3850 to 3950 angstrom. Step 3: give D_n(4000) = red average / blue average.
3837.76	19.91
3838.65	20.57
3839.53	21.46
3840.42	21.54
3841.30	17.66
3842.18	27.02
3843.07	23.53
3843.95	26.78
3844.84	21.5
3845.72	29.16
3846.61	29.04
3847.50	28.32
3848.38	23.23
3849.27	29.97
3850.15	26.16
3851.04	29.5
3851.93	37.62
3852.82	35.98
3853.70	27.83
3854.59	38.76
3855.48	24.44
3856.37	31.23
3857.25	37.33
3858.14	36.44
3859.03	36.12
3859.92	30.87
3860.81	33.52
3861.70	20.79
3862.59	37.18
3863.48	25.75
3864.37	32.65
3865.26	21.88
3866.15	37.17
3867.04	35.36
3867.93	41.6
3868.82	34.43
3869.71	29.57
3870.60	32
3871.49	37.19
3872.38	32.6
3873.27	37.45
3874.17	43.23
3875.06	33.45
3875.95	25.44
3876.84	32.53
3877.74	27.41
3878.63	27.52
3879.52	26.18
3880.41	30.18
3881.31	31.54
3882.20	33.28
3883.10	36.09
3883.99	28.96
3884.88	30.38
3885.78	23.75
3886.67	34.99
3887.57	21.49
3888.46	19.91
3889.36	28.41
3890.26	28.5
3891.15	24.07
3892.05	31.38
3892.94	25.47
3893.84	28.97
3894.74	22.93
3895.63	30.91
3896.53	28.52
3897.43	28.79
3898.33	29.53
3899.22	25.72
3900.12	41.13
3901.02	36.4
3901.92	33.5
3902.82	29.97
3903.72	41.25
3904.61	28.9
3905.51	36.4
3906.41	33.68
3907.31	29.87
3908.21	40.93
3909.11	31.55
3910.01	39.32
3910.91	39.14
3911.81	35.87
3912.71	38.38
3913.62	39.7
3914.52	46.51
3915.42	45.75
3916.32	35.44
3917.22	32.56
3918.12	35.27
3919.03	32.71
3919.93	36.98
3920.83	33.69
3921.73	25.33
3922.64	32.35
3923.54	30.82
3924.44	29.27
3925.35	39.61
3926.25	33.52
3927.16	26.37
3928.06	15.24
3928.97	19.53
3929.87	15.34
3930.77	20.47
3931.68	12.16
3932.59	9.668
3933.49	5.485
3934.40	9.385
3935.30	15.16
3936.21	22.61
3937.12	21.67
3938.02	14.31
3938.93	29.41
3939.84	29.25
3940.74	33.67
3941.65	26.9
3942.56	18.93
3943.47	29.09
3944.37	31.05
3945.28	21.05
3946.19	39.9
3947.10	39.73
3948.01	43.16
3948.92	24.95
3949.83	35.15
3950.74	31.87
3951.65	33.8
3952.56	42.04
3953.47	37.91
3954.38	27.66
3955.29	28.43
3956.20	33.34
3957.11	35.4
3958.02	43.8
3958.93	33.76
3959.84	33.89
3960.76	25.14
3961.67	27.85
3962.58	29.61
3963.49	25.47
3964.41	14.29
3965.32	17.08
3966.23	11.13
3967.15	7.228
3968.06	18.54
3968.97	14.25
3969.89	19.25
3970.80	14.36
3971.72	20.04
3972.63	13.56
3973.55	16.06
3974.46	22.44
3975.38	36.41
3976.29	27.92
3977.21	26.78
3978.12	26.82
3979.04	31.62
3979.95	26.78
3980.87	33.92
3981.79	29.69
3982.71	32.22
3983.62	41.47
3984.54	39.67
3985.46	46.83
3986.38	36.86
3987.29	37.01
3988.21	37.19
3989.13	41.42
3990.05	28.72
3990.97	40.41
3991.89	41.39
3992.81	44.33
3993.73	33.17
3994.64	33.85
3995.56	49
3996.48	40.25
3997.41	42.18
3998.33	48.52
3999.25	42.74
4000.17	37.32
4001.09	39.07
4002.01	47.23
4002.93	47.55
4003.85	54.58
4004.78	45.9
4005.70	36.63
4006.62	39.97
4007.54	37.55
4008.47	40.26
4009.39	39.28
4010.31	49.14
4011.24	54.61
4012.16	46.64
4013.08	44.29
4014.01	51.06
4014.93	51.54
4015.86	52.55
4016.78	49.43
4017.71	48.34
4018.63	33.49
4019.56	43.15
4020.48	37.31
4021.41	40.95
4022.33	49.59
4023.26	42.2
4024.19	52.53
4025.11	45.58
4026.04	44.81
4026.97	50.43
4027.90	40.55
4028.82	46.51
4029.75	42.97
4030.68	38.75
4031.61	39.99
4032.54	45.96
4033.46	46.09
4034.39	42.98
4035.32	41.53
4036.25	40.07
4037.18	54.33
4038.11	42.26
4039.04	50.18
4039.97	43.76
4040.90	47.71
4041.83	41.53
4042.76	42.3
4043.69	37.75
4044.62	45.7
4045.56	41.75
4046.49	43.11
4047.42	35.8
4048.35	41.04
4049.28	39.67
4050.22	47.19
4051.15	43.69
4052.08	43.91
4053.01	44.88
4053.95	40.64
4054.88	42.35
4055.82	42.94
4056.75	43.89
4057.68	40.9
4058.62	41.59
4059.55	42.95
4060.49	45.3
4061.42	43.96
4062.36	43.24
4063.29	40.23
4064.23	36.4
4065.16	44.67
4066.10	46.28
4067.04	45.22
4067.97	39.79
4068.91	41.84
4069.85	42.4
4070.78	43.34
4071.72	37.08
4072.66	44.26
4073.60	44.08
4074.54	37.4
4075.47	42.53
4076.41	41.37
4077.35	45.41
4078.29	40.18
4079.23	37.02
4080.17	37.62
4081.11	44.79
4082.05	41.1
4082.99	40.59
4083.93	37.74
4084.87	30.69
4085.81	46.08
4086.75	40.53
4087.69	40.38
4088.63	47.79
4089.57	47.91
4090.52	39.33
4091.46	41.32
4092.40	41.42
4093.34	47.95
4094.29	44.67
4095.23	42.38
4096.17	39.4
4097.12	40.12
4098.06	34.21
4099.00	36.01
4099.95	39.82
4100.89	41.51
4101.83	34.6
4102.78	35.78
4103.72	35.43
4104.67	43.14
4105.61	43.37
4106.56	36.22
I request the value 1.53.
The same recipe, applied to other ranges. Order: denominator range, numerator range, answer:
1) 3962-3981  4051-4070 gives 2.08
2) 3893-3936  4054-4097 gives 1.52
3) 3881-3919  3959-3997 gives 0.93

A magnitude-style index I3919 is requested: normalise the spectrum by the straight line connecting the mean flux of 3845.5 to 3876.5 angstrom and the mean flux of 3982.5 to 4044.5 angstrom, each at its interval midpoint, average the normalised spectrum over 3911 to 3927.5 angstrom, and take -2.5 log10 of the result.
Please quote 0.04 mag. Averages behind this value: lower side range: 32.1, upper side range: 43.3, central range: 35.1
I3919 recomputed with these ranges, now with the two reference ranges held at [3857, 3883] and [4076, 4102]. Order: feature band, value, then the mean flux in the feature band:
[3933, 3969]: 0.310 mag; 26.7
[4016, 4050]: -0.133 mag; 43.7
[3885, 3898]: 0.223 mag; 27.1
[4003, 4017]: -0.217 mag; 46.2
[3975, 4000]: 0.001 mag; 36.9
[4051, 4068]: -0.082 mag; 42.9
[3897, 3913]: -0.021 mag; 34.4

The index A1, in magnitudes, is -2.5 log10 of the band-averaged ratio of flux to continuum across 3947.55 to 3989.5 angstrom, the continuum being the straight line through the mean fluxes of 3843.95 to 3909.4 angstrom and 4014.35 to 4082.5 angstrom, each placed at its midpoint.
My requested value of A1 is 0.281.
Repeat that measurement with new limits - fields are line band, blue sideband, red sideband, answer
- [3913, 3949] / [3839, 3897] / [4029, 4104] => 0.21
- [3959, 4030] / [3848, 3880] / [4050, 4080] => 0.07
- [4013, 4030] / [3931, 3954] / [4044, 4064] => -0.21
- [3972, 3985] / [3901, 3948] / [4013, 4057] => 0.26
